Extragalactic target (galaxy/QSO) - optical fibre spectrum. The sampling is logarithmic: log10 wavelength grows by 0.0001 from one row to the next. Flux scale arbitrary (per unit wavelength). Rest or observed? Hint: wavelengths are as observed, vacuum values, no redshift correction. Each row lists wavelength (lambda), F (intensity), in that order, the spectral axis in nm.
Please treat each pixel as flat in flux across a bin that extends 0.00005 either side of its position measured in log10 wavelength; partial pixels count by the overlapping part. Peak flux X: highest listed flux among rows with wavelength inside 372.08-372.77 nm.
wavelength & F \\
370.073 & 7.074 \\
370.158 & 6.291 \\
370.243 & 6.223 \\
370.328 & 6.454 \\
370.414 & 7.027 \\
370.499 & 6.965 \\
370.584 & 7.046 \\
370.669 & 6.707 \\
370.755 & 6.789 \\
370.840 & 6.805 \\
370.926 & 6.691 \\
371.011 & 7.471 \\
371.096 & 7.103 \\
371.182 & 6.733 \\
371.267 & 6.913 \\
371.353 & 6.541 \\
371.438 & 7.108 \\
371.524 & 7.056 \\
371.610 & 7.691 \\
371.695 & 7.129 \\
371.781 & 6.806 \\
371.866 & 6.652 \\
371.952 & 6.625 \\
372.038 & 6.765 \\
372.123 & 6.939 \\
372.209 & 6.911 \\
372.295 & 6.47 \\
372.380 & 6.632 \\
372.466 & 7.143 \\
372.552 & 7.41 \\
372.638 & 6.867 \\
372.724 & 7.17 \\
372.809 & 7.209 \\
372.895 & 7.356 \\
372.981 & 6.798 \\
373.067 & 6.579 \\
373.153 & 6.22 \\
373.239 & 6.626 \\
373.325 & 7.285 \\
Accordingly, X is 7.41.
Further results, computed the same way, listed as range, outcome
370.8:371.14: 7.471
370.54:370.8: 7.046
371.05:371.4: 7.103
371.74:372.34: 6.939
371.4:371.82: 7.691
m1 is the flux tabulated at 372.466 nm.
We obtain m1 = 7.143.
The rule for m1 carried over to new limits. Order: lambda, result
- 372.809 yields 7.209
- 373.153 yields 6.22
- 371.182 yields 6.733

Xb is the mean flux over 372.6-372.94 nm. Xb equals 7.16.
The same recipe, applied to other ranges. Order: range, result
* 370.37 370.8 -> 6.91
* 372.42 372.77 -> 7.14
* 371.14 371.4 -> 6.75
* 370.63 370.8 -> 6.74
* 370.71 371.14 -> 6.96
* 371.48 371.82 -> 7.16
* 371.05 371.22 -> 6.93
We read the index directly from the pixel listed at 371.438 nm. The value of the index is 7.108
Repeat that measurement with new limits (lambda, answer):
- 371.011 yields 7.471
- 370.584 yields 7.046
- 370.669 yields 6.707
